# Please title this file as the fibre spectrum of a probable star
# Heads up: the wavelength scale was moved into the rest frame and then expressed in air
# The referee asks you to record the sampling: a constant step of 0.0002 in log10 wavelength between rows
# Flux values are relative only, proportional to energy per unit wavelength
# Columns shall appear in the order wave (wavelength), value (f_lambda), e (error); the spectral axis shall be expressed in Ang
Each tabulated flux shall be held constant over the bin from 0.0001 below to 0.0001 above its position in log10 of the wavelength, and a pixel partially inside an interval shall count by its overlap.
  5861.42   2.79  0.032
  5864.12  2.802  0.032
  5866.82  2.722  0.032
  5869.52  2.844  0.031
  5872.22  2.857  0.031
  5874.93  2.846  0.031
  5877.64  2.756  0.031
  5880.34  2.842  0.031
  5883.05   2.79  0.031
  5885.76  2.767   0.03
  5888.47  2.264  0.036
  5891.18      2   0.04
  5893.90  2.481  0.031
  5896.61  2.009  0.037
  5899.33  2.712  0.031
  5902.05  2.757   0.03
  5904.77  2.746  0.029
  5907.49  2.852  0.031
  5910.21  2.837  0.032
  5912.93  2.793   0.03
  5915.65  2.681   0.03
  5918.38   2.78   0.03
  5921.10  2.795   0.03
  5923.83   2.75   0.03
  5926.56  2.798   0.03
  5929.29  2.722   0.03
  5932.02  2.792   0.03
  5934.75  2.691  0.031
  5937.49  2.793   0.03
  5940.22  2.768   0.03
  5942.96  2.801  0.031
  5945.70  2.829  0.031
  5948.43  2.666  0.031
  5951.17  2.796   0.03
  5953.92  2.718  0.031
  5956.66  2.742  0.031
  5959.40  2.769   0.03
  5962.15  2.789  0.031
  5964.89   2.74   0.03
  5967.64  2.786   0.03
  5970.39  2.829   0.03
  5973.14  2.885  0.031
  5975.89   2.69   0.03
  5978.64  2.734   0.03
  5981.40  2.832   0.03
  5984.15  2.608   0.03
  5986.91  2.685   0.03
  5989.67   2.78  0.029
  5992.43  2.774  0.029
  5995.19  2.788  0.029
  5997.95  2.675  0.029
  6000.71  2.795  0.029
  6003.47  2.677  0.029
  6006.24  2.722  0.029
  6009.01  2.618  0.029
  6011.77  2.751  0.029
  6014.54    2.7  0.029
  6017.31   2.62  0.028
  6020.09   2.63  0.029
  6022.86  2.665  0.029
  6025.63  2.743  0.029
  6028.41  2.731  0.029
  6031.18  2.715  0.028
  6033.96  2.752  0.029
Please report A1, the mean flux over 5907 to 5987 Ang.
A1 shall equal 2.77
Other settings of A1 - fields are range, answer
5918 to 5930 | 2.77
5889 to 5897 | 2.19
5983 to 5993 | 2.71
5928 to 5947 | 2.77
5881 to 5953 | 2.68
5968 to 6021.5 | 2.73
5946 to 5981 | 2.77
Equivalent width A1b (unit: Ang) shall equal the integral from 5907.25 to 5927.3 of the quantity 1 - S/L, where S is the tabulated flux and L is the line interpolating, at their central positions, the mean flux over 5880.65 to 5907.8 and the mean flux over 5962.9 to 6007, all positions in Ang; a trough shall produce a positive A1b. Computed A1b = -1.5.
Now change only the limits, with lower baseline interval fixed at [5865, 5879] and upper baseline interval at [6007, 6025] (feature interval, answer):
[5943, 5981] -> -0.7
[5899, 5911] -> 0.0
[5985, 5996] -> -0.2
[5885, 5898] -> 2.4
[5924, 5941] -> -0.1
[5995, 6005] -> -0.2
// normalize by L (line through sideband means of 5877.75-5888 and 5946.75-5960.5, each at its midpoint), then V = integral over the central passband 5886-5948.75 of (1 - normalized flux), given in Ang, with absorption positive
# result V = 1.8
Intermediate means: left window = 2.75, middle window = 2.67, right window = 2.74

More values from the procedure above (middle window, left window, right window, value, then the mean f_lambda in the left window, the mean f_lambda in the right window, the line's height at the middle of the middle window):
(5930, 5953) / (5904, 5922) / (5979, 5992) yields 0.0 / 2.79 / 2.73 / 2.76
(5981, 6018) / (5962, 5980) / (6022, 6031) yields 0.4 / 2.78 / 2.72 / 2.75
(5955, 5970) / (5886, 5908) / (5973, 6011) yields -0.7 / 2.48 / 2.73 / 2.65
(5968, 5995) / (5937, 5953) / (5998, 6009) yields -0.3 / 2.77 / 2.71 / 2.73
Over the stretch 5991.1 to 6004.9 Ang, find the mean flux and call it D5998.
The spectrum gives 2.74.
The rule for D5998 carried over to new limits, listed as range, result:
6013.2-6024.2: 2.65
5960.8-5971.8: 2.79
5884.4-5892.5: 2.35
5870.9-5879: 2.82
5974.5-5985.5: 2.72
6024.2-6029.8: 2.74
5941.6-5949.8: 2.77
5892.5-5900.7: 2.4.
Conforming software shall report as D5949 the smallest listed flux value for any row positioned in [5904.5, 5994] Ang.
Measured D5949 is 2.608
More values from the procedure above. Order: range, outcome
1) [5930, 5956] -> 2.666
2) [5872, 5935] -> 2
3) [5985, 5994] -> 2.685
